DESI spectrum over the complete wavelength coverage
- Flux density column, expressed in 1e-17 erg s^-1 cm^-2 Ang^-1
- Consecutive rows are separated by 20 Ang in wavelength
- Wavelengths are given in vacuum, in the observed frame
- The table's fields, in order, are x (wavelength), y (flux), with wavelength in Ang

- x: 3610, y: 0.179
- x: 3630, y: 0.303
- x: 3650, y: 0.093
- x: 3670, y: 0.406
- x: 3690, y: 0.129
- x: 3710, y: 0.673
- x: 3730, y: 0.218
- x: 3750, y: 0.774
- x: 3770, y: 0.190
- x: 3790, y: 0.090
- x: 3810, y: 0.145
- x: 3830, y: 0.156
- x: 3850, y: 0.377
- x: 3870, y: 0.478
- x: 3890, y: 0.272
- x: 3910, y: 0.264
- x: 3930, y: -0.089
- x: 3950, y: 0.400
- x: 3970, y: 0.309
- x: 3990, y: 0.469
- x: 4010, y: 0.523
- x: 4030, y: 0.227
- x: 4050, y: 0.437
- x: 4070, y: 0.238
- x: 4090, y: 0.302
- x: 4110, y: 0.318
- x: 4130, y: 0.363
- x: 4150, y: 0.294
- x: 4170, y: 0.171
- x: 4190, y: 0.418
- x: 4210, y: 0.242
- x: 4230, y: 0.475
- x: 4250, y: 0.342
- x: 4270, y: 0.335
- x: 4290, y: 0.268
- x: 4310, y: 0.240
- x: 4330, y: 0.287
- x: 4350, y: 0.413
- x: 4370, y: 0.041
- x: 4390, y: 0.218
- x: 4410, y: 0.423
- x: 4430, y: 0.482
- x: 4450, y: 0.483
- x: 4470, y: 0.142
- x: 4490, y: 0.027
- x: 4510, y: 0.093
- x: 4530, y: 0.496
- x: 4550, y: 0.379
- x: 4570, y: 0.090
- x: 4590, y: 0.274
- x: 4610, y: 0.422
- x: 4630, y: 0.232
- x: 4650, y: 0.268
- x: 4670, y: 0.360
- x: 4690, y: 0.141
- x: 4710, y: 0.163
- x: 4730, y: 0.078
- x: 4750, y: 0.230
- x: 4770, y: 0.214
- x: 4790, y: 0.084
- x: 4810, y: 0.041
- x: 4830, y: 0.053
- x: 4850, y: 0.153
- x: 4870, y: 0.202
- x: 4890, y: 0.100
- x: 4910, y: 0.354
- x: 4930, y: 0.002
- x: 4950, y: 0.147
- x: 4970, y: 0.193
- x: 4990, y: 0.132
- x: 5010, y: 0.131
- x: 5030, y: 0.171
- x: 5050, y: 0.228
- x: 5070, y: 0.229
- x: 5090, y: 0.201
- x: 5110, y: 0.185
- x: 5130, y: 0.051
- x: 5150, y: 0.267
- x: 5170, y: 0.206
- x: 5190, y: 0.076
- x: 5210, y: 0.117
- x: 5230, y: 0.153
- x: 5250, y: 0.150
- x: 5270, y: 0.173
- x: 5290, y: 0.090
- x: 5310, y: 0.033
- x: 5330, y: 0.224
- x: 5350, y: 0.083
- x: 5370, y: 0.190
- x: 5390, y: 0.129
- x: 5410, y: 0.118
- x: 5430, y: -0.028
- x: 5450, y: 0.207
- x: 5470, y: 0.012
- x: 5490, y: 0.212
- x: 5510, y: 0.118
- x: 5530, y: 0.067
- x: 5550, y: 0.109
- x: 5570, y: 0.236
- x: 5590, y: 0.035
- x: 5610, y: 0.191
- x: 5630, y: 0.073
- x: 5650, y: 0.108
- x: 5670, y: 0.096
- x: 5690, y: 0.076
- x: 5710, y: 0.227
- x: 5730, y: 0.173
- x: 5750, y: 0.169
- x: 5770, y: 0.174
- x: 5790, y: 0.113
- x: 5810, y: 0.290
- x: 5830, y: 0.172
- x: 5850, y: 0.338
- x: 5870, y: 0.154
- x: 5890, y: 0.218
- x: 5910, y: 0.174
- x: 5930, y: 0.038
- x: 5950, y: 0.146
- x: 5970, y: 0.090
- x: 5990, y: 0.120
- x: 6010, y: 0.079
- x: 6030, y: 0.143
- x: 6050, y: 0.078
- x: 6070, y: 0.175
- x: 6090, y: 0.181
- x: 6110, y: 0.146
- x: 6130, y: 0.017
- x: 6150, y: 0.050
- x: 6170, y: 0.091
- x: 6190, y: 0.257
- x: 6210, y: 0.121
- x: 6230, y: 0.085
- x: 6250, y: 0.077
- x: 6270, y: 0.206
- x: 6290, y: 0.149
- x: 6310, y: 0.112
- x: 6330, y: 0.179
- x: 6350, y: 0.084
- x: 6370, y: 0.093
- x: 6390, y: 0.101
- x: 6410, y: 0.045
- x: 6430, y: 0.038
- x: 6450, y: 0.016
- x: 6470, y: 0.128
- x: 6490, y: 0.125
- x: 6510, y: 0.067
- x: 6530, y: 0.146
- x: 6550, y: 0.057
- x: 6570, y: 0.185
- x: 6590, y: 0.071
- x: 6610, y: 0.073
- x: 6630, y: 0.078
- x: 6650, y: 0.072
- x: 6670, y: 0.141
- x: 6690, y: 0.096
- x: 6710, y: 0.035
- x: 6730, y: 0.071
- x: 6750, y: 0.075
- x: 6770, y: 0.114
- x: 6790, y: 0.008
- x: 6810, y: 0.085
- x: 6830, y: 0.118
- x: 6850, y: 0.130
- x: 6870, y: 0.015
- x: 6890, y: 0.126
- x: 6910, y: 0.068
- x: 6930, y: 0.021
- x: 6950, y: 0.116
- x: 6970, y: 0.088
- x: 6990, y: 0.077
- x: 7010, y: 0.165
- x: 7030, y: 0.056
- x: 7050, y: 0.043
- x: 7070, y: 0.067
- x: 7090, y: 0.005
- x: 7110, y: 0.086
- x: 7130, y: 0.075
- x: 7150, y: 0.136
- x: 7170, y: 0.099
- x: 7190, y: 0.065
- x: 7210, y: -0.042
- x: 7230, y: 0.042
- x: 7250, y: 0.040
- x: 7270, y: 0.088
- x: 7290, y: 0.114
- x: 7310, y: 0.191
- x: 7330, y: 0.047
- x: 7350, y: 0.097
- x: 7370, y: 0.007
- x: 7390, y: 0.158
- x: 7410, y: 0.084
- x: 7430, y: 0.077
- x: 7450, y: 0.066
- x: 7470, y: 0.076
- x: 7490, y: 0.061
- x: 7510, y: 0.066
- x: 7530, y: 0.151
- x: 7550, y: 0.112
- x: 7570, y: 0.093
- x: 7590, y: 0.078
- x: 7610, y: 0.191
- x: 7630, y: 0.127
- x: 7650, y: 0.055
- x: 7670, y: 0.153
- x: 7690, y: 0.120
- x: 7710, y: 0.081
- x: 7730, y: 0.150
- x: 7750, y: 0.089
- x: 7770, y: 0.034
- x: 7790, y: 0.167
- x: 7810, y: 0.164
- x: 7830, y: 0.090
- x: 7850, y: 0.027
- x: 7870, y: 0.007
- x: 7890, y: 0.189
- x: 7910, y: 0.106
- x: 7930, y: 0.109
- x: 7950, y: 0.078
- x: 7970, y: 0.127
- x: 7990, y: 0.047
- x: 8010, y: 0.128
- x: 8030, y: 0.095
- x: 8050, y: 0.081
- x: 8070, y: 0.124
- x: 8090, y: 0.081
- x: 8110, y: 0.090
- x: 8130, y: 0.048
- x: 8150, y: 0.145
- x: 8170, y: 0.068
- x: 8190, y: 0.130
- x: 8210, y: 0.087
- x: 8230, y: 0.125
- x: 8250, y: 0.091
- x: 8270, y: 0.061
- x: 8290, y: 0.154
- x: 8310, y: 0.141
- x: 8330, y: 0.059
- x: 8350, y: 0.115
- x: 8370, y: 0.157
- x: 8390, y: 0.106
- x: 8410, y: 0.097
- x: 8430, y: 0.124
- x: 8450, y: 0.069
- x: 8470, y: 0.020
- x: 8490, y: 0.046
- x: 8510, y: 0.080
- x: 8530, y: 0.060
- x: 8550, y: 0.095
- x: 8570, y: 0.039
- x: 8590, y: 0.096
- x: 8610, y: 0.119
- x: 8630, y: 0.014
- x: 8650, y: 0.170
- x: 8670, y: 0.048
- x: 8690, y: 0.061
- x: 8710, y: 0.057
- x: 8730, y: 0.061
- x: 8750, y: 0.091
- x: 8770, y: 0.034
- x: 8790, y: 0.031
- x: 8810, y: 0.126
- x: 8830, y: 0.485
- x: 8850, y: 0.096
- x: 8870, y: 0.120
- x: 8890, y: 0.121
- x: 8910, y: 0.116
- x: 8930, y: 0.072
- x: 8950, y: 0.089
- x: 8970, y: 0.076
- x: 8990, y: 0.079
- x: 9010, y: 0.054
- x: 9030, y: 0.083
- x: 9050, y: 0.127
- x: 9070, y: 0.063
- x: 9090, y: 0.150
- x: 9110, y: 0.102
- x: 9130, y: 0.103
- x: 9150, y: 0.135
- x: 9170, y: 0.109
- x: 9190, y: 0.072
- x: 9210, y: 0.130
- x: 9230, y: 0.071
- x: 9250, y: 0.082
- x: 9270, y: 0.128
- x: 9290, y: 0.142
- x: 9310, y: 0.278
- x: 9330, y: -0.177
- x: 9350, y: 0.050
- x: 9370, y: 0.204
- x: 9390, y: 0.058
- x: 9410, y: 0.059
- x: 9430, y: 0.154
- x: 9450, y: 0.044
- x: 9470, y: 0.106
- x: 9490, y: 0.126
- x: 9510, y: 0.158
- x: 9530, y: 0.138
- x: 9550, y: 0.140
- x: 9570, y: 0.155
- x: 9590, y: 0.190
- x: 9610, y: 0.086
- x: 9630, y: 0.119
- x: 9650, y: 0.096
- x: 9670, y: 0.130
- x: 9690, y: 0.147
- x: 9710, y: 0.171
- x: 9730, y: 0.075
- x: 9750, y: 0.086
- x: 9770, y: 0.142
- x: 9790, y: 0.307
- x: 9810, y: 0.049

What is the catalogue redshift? 1.368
